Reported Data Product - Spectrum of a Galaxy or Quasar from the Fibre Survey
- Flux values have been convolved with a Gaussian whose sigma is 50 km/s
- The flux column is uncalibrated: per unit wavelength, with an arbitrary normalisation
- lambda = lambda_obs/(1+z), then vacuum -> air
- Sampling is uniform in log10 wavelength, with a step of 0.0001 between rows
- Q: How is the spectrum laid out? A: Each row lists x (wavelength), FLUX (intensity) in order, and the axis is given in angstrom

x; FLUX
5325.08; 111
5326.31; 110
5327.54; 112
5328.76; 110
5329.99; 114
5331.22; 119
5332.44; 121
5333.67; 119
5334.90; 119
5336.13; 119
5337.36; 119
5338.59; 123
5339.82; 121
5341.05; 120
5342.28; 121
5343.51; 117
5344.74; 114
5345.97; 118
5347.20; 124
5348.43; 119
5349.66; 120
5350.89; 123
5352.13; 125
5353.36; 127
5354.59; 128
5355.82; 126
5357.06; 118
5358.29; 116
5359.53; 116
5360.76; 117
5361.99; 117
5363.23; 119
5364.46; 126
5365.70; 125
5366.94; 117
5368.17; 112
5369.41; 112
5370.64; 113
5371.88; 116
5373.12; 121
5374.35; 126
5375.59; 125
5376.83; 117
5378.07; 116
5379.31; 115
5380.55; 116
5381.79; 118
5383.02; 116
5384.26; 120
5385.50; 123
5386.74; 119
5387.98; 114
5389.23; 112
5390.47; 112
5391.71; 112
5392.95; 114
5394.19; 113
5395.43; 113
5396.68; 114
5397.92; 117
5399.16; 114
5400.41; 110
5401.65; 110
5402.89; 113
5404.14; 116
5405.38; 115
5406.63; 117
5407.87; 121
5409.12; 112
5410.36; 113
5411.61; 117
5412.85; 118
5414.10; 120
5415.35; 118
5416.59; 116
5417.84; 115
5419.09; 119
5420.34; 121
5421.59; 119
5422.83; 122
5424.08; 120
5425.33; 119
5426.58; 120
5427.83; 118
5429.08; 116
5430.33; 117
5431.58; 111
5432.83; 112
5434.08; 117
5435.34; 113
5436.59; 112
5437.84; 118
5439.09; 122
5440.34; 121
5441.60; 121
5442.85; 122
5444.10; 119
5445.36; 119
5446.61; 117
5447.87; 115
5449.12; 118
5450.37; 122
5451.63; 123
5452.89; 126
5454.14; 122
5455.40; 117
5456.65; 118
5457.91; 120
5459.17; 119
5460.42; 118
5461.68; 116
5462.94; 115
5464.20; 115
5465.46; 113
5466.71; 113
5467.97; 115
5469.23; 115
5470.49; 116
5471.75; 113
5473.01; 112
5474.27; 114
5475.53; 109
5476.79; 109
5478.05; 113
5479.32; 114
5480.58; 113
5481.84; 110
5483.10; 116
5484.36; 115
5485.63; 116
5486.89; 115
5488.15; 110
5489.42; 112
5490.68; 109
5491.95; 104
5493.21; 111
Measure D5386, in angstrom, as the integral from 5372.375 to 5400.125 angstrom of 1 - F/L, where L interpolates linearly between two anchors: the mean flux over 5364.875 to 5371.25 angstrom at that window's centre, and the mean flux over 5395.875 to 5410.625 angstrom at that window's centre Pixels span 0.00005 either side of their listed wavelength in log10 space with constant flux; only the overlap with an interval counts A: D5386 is -0.3 angstrom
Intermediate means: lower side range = 116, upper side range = 114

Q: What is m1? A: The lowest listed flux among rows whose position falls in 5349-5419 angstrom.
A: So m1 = 110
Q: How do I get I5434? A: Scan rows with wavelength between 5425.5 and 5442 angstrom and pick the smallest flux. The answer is 111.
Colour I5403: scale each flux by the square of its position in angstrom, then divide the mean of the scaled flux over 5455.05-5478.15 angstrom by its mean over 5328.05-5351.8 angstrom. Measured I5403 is 1.01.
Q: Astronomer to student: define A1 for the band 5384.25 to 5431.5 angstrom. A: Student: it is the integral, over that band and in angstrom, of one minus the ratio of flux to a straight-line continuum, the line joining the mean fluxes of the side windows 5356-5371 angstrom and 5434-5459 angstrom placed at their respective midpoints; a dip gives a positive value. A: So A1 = 0.9 angstrom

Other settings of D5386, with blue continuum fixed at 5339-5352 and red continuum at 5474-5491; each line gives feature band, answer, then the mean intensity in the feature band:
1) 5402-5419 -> 0.0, 116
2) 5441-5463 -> -1.0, 119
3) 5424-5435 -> -0.1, 116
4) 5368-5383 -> 0.1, 117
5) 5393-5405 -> 0.4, 113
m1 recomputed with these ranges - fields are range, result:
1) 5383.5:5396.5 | 112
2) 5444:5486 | 109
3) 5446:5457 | 115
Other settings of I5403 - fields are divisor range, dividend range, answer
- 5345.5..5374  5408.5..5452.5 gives 1.01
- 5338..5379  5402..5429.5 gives 1.00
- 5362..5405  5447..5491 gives 1.02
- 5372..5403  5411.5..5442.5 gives 1.03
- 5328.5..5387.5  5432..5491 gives 1.01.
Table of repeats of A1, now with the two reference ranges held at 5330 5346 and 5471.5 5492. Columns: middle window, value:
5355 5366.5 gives -0.2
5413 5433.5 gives -0.5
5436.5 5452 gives -0.7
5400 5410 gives 0.1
